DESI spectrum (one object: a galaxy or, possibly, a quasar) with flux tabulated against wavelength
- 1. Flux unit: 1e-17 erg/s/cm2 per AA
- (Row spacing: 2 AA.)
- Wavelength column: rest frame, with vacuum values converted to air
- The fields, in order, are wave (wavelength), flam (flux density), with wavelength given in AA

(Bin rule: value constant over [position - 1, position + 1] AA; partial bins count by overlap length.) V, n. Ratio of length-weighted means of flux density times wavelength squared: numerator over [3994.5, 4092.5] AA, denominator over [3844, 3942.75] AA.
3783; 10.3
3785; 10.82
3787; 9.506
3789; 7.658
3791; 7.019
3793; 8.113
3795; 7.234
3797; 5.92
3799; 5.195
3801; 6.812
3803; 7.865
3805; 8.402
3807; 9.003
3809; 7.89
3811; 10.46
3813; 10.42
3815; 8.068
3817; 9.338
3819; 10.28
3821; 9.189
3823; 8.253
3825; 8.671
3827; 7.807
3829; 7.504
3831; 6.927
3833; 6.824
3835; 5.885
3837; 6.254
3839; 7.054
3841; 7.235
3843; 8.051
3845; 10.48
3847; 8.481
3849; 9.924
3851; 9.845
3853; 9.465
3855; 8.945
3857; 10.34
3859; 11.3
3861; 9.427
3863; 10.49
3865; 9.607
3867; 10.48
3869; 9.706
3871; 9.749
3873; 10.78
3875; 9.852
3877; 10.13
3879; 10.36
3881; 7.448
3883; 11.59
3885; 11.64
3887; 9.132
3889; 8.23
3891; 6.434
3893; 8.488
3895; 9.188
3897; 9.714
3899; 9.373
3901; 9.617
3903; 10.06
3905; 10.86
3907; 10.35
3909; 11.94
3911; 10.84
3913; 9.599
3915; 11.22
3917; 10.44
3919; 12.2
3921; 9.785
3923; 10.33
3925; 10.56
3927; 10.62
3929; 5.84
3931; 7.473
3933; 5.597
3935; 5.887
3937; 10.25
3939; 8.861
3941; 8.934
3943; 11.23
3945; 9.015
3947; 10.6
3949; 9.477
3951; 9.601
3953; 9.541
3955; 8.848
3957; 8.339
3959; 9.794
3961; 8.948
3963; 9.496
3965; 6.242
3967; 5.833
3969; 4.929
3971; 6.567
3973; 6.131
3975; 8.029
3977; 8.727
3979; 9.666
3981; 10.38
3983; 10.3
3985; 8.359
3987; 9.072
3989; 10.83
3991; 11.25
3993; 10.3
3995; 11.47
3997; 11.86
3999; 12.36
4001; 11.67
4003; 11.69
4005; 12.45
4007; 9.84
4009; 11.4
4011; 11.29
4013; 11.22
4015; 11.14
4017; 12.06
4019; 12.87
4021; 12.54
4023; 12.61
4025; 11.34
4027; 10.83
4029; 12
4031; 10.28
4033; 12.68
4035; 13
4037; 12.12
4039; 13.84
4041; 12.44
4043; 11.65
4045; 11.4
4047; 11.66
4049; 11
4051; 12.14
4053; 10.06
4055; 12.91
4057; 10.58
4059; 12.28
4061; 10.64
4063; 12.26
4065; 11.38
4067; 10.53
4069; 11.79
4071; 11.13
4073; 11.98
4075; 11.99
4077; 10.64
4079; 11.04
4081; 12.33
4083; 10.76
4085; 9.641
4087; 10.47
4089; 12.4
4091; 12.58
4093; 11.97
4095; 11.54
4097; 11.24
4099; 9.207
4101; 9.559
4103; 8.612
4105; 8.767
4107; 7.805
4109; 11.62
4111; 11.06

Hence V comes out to 1.30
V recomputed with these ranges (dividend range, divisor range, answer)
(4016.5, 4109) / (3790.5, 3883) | 1.46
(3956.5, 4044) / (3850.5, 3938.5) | 1.15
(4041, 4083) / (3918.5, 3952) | 1.34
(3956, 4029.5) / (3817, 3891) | 1.20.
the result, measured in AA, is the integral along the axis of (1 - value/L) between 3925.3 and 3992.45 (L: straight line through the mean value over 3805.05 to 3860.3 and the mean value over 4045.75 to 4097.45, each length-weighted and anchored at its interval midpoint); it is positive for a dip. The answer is 9.71 AA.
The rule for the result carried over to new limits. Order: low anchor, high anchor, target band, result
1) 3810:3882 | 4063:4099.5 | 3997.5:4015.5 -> -1.51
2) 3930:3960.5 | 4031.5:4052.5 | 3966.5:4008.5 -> 2.78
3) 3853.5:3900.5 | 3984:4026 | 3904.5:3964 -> 4.86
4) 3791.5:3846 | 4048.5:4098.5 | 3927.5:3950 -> 2.52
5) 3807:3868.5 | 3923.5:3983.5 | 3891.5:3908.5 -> -1.97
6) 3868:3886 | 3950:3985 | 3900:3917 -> -1.88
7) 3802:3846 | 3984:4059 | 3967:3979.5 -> 4.21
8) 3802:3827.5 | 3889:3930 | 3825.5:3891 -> 2.13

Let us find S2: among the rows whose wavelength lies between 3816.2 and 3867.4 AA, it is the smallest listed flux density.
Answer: 5.885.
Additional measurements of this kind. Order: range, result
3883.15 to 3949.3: 5.597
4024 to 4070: 10.06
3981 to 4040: 8.359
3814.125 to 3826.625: 8.068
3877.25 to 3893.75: 6.434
